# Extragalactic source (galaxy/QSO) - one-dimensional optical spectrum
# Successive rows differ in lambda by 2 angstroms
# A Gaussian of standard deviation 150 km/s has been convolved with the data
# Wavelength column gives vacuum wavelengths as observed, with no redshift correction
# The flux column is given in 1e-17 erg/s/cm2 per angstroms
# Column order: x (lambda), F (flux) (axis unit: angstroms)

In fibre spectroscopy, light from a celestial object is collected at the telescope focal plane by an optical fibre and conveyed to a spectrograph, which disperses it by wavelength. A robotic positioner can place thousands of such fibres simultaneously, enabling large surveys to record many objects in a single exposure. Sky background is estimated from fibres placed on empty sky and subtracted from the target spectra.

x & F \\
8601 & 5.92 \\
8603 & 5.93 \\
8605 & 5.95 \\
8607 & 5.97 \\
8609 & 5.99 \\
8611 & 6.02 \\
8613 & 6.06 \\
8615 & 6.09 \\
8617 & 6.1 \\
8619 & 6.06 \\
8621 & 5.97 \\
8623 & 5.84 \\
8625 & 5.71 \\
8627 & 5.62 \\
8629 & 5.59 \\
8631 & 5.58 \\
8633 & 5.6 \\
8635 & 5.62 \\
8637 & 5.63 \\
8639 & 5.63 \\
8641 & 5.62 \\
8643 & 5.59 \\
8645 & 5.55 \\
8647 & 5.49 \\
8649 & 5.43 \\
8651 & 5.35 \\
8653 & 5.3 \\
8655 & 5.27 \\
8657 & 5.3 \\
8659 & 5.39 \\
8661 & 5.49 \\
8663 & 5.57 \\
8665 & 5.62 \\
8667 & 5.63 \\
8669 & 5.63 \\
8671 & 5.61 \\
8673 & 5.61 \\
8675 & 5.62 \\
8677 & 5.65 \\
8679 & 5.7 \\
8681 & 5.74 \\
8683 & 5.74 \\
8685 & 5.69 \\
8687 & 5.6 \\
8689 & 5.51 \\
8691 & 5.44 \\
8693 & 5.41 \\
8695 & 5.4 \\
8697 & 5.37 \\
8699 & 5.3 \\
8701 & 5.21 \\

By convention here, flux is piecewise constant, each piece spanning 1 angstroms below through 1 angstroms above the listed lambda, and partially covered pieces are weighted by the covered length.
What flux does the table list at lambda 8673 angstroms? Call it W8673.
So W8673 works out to 5.61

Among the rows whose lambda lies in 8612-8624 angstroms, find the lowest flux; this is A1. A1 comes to 5.84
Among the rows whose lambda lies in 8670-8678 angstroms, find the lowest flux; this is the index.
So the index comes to 5.61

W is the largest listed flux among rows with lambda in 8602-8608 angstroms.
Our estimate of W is 5.97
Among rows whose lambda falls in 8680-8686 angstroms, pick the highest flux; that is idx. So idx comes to 5.74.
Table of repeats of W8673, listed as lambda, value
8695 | 5.4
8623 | 5.84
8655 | 5.27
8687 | 5.6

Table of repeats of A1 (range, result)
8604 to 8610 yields 5.95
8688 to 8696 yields 5.4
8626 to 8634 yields 5.58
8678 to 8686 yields 5.69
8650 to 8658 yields 5.27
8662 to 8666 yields 5.57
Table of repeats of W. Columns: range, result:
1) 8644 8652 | 5.55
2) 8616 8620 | 6.1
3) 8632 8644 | 5.63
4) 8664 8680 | 5.7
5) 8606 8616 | 6.09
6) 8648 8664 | 5.57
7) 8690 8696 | 5.44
